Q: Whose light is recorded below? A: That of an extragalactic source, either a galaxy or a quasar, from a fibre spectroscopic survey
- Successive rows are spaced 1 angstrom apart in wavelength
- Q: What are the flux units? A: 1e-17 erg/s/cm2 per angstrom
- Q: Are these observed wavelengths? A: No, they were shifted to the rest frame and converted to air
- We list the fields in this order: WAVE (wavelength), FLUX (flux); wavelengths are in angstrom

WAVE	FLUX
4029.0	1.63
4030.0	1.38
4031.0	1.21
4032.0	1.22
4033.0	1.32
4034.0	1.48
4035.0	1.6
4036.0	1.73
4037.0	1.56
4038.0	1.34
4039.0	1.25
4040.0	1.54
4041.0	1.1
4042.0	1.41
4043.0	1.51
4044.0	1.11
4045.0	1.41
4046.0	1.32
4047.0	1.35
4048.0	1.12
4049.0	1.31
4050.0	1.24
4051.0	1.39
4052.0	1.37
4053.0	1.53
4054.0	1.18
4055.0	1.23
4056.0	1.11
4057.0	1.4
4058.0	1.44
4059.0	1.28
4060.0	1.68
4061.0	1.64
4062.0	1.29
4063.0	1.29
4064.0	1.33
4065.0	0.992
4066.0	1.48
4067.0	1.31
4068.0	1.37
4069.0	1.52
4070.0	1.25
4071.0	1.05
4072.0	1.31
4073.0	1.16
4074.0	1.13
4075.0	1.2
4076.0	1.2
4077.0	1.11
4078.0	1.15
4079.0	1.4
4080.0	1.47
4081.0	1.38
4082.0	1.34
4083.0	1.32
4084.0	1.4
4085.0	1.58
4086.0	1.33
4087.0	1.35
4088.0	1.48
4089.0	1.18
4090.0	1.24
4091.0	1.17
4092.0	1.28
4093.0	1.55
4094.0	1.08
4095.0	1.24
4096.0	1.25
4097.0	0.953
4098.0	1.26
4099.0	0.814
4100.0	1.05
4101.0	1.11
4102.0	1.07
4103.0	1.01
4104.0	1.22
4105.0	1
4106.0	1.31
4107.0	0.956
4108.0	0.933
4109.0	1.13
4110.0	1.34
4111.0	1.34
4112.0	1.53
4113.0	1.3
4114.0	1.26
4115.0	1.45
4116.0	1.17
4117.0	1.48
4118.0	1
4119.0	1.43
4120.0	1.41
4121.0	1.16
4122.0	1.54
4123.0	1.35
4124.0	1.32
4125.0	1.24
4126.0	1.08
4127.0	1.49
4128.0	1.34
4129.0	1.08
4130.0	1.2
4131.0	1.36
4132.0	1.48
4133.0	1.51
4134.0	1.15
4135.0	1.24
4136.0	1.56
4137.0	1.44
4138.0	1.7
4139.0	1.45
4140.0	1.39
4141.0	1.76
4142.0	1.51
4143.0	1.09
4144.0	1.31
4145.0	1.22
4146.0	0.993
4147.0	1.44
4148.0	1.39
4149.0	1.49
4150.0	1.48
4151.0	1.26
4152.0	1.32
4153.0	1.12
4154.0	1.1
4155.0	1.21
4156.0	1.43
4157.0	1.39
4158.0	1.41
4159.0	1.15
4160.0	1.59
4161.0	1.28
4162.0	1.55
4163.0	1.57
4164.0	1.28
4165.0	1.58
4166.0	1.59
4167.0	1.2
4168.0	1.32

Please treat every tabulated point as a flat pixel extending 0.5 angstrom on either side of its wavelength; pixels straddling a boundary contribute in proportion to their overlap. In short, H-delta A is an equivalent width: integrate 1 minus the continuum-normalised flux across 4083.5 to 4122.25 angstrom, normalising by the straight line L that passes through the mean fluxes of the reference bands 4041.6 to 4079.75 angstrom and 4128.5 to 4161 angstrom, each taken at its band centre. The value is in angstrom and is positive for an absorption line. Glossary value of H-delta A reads 2.61 angstrom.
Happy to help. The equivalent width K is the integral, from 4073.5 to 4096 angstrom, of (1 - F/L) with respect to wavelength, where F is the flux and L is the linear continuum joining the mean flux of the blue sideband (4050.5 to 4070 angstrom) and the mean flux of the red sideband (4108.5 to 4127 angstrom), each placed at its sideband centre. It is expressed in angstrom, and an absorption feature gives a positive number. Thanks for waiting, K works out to 0.67 angstrom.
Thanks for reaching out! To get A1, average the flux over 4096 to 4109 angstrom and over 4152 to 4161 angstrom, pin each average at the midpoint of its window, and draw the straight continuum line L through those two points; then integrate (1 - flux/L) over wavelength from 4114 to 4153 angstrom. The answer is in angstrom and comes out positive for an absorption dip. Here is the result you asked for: -4.7 angstrom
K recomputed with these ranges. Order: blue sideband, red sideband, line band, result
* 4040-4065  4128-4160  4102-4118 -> 1.5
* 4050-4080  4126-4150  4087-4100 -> 1.2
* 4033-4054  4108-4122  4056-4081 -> 0.8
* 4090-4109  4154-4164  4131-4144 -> -1.5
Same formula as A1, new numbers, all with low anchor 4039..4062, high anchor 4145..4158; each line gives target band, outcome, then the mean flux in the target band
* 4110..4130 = 0.1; 1.31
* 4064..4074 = 0.5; 1.27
